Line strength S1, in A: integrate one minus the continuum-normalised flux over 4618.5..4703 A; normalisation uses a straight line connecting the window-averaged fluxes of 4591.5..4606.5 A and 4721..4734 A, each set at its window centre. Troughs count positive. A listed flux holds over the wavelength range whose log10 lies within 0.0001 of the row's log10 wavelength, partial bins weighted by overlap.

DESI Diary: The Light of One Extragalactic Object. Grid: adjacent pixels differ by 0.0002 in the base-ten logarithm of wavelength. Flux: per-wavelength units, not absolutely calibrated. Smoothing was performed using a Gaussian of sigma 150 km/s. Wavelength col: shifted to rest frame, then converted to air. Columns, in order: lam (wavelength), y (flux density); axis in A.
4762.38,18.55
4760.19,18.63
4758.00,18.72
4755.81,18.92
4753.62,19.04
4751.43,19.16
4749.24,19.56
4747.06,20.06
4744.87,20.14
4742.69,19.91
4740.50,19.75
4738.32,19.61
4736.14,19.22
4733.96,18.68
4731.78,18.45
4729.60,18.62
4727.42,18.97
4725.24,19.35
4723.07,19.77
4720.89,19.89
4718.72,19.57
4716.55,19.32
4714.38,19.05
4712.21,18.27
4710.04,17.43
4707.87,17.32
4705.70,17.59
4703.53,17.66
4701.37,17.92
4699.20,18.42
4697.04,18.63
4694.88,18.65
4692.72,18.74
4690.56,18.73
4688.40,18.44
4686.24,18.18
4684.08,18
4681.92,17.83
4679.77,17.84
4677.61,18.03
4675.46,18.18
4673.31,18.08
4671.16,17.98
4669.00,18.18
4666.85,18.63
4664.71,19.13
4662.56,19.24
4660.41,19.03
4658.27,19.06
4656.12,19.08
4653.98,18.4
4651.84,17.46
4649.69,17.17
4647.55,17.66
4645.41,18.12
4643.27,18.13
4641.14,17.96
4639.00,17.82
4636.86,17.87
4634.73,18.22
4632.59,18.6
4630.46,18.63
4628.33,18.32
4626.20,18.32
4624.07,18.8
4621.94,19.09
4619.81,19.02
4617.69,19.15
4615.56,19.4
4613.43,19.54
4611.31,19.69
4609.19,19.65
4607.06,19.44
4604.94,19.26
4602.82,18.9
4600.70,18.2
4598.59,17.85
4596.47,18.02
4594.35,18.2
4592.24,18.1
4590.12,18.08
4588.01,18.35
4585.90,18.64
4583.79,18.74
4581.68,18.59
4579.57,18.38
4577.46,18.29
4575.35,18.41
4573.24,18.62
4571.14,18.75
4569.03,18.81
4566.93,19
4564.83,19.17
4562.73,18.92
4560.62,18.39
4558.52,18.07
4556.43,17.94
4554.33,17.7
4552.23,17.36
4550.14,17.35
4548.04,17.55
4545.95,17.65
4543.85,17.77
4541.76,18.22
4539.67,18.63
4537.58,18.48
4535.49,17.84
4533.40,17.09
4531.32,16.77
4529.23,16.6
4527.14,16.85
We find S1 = 1.7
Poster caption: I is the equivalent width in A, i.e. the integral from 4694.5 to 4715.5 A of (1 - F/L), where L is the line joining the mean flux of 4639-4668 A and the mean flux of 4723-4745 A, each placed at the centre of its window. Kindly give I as 0.96 A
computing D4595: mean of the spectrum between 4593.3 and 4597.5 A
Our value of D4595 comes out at 18.1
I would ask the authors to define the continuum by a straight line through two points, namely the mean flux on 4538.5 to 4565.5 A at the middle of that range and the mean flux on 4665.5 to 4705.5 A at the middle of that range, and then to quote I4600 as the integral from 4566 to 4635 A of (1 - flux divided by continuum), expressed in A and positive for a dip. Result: -2.3 A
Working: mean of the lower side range 18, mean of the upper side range 18.2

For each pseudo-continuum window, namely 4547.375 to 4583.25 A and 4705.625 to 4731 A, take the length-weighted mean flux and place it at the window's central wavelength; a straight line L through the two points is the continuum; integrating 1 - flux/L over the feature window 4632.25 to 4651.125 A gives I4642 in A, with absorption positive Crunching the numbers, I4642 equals 0.7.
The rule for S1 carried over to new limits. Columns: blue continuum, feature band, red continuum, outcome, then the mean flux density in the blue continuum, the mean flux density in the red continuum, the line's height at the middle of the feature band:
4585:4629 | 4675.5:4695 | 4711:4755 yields 0.9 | 18.8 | 19.3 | 19.1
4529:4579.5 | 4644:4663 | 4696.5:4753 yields 0.3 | 18.1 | 18.9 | 18.6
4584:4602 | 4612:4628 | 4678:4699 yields -0.7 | 18.2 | 18.3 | 18.3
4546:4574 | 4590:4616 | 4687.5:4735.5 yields -0.6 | 18.3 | 18.6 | 18.4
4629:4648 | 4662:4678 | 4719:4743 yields 0.1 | 18.1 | 19.3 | 18.5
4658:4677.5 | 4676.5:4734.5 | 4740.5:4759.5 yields 1.5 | 18.6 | 19.4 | 19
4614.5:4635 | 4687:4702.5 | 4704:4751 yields 0.4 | 18.8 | 19.1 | 19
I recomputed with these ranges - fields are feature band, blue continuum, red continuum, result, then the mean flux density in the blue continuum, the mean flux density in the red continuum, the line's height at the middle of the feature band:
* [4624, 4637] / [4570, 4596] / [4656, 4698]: 0.03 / 18.4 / 18.5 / 18.4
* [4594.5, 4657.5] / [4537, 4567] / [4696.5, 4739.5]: -0.58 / 18.1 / 18.7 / 18.4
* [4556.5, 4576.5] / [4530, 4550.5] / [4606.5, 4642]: -0.65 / 17.7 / 18.8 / 18.1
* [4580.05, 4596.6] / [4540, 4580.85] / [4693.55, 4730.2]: -0.05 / 18.2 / 18.6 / 18.3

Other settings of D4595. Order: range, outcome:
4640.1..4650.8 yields 17.8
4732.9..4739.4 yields 19.2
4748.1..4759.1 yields 19.1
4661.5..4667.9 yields 19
